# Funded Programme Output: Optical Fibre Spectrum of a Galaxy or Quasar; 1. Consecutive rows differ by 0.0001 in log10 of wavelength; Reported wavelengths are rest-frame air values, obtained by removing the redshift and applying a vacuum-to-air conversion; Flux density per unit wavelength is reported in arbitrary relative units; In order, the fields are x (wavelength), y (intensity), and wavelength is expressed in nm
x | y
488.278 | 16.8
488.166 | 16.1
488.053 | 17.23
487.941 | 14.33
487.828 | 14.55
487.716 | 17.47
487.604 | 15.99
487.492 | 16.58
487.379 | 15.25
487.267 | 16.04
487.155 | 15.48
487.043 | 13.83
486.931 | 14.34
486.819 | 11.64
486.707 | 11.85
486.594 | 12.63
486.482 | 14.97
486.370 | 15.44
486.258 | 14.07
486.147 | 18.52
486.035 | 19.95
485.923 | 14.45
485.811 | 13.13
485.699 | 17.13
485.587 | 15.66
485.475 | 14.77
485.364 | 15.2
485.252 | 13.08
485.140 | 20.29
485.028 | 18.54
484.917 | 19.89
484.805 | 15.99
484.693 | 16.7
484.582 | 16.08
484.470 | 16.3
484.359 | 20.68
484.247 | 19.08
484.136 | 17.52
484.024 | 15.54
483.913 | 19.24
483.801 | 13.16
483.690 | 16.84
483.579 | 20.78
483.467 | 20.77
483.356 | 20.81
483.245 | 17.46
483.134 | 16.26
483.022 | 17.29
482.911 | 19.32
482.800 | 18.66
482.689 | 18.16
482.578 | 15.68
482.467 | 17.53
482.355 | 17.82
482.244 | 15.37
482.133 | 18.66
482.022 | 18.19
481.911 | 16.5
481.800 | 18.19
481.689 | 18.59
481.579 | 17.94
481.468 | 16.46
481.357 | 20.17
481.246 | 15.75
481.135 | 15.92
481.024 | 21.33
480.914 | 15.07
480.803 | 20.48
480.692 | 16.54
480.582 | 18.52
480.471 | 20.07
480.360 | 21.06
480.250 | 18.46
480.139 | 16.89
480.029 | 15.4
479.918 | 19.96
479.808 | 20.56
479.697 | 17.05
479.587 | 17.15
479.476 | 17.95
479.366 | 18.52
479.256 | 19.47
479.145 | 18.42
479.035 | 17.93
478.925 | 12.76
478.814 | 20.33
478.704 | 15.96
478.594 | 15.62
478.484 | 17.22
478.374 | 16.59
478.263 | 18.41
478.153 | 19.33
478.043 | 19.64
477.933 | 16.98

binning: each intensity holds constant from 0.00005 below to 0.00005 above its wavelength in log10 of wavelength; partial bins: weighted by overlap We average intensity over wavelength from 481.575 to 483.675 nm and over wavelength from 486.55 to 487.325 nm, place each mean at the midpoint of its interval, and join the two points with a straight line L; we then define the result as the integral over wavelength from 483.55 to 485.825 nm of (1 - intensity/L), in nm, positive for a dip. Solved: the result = -0.14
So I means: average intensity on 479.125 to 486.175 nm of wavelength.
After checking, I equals 17.7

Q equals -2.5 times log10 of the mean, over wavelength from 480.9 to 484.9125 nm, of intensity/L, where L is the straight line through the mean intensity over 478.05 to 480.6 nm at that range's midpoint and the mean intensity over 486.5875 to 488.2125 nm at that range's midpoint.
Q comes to -0.07 mag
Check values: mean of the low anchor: 18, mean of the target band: 17.7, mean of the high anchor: 14.9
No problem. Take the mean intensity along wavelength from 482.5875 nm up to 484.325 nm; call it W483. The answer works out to 18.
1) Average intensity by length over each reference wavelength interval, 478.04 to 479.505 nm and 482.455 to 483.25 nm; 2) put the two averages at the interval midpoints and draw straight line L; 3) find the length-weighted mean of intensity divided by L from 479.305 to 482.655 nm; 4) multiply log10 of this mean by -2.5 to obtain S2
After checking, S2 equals -0.020 mag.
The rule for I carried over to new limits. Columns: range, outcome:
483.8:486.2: 16.9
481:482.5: 17.7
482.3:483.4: 17.9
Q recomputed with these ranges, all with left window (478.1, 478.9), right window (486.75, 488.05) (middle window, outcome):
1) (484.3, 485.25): -0.13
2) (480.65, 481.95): -0.07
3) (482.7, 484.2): -0.12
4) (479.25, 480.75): -0.08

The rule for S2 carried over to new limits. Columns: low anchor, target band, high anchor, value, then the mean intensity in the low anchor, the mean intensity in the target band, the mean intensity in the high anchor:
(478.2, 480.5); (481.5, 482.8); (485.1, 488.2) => -0.04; 17.9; 17.5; 15.3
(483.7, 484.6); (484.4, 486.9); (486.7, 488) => 0.03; 17.2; 15.8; 14.9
